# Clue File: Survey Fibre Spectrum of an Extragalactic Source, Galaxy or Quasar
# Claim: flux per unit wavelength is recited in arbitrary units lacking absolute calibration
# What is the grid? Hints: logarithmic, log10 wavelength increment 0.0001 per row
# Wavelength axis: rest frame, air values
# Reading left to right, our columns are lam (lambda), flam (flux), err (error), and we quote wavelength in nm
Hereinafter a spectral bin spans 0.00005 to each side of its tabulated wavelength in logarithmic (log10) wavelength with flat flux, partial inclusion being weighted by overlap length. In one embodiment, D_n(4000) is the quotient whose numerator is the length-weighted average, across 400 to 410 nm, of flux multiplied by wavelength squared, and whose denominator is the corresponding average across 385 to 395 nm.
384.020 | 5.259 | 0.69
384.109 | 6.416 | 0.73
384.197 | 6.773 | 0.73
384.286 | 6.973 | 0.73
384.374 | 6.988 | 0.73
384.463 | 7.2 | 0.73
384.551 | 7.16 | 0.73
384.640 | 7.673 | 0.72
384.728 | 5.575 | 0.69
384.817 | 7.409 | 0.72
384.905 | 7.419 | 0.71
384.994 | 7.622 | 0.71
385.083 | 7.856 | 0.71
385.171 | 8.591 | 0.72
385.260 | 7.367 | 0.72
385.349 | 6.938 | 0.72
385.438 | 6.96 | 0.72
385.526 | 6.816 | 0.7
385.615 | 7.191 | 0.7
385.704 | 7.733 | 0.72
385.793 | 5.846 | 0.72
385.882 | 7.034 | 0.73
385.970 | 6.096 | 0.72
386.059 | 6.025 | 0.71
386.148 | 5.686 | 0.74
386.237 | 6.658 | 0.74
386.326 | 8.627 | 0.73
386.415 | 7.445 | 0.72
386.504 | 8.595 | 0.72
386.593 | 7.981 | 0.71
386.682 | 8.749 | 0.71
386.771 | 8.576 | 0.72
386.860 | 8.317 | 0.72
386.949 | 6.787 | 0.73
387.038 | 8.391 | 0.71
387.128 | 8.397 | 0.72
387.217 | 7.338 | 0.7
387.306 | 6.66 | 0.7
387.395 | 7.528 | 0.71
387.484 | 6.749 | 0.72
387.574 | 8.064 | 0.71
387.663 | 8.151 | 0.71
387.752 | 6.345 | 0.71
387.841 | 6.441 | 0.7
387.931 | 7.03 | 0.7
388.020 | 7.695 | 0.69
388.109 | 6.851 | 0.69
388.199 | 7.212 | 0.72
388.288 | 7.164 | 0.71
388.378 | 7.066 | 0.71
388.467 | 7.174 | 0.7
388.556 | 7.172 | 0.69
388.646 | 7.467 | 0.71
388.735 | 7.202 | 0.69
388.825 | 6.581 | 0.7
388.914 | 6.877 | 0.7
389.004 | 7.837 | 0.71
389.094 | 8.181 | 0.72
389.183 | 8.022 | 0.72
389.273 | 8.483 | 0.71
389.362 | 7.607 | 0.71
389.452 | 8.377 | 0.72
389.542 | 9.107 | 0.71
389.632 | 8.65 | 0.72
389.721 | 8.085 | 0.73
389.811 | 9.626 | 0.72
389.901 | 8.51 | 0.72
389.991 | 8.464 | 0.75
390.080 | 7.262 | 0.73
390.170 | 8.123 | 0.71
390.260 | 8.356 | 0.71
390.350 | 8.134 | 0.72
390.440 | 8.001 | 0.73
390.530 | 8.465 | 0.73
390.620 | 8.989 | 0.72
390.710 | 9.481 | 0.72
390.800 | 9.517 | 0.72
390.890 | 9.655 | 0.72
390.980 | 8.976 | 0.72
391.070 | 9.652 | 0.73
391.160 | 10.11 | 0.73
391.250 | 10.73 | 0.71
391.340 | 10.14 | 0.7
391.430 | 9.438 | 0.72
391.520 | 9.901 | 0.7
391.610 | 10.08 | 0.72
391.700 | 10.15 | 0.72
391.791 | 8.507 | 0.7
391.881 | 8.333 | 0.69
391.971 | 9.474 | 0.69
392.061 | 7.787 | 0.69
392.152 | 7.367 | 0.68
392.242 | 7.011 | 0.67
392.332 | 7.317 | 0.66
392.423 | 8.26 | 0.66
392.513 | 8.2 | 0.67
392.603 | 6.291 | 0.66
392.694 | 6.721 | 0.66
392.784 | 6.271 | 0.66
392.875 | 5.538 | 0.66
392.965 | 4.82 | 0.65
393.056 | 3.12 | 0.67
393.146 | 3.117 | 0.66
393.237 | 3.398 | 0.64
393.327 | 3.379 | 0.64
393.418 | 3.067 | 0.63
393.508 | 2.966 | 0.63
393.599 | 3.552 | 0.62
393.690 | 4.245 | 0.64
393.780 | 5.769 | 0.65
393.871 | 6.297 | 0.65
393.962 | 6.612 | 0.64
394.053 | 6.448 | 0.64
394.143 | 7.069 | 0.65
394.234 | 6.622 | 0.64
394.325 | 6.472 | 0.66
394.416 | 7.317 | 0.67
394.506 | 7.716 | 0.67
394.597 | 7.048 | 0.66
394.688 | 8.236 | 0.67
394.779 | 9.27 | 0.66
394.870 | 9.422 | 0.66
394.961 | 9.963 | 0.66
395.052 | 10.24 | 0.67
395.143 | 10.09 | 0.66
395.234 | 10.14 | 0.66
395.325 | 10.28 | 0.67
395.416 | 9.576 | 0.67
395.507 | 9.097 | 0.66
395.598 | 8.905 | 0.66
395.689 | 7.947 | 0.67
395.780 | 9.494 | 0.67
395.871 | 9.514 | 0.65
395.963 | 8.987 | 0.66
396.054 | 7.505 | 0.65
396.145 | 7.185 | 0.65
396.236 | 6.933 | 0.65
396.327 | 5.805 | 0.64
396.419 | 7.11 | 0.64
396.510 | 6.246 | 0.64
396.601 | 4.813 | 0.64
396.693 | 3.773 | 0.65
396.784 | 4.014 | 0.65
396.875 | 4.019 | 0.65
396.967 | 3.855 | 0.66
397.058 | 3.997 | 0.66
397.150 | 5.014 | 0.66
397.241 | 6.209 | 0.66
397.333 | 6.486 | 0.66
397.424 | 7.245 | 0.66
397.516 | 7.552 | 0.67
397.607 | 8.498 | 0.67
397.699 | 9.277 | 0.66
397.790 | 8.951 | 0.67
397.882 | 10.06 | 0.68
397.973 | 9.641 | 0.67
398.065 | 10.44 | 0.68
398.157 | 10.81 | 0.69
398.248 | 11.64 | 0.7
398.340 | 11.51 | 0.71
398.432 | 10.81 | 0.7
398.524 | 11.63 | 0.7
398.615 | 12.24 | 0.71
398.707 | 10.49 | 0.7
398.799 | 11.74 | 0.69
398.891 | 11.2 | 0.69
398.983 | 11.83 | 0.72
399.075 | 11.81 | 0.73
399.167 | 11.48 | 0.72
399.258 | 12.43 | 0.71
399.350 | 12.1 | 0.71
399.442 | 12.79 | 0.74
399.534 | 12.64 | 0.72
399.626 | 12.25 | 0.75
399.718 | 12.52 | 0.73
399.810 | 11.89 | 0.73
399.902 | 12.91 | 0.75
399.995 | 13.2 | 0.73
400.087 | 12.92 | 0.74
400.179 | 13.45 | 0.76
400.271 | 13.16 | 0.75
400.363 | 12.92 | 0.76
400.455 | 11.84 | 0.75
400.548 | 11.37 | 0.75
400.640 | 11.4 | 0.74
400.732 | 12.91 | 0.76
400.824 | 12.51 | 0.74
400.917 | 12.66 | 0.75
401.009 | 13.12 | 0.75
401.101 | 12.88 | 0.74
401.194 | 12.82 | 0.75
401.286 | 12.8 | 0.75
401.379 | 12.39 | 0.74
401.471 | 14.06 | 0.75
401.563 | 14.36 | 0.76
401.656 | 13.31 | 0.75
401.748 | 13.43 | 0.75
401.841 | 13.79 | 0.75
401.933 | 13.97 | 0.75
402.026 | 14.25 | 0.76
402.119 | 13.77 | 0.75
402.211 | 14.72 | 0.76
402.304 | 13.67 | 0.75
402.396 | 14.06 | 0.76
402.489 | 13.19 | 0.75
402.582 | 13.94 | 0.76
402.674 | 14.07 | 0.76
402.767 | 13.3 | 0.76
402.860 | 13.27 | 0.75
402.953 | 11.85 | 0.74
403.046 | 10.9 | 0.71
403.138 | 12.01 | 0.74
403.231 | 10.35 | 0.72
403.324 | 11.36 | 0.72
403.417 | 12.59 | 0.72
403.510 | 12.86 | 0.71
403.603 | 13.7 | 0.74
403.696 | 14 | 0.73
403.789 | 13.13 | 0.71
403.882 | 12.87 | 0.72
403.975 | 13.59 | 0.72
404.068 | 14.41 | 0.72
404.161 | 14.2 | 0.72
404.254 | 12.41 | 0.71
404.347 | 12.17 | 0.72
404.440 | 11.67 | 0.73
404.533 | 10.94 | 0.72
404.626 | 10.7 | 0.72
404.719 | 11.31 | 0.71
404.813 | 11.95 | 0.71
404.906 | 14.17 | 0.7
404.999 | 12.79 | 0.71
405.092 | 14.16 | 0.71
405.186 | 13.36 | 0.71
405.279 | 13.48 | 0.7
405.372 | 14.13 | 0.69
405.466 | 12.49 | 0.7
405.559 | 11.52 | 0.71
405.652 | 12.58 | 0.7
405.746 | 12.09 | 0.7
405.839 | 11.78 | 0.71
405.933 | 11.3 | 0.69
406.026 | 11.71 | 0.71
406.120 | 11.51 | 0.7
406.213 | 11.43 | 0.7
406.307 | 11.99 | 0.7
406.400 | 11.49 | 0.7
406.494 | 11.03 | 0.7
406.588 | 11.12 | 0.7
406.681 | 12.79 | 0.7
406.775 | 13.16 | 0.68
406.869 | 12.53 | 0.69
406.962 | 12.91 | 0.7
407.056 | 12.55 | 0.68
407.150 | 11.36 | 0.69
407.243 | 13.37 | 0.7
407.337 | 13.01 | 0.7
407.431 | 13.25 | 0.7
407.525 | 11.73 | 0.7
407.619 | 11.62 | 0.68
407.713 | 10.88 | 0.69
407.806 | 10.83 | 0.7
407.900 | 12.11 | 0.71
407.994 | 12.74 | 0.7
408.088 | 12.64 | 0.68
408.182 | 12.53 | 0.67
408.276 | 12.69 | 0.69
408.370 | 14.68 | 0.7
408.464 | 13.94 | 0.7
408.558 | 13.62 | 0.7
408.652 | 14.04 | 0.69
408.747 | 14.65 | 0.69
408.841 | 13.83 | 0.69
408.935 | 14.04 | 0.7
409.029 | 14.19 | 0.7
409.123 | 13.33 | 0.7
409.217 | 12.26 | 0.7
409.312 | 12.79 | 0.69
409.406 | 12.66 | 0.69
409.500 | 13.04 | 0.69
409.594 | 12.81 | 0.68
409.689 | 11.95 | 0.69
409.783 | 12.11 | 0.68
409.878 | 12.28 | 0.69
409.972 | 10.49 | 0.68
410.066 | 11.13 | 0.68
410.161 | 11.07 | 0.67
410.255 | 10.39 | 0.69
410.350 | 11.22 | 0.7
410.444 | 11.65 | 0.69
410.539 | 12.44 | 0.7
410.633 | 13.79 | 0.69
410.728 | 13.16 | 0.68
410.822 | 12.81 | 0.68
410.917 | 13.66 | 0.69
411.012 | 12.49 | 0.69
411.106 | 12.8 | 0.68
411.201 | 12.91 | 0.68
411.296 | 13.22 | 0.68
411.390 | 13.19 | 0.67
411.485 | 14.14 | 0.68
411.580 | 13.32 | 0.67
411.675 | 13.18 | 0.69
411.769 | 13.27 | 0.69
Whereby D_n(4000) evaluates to 1.84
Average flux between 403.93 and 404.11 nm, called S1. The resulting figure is 14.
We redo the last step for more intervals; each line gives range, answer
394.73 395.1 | 9.7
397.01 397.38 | 5.43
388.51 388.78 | 7.28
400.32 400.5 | 12.4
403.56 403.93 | 13.4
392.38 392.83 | 7.14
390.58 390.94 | 9.41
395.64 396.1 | 8.69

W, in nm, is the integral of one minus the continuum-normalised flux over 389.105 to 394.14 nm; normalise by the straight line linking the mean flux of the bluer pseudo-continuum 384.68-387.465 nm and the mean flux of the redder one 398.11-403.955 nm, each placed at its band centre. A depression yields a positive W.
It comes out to 0.92 nm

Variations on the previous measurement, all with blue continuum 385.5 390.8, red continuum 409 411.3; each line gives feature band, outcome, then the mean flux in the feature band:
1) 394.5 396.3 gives 0.069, 8.87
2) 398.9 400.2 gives -0.291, 12.4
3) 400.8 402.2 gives -0.378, 13.4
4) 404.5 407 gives -0.174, 12.2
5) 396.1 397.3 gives 0.528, 5.31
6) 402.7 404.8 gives -0.272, 12.4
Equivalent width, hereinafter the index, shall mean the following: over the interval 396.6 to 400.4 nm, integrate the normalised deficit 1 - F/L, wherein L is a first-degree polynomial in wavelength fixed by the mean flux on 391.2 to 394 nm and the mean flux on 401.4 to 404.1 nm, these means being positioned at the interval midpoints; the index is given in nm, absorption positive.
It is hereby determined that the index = 0.250 nm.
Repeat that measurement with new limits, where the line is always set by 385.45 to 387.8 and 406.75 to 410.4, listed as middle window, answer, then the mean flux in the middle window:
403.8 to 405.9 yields -0.18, 12.7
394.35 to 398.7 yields 0.66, 8.24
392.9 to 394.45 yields 0.70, 4.95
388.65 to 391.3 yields -0.11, 8.51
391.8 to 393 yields 0.20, 7.25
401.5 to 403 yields -0.35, 13.7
